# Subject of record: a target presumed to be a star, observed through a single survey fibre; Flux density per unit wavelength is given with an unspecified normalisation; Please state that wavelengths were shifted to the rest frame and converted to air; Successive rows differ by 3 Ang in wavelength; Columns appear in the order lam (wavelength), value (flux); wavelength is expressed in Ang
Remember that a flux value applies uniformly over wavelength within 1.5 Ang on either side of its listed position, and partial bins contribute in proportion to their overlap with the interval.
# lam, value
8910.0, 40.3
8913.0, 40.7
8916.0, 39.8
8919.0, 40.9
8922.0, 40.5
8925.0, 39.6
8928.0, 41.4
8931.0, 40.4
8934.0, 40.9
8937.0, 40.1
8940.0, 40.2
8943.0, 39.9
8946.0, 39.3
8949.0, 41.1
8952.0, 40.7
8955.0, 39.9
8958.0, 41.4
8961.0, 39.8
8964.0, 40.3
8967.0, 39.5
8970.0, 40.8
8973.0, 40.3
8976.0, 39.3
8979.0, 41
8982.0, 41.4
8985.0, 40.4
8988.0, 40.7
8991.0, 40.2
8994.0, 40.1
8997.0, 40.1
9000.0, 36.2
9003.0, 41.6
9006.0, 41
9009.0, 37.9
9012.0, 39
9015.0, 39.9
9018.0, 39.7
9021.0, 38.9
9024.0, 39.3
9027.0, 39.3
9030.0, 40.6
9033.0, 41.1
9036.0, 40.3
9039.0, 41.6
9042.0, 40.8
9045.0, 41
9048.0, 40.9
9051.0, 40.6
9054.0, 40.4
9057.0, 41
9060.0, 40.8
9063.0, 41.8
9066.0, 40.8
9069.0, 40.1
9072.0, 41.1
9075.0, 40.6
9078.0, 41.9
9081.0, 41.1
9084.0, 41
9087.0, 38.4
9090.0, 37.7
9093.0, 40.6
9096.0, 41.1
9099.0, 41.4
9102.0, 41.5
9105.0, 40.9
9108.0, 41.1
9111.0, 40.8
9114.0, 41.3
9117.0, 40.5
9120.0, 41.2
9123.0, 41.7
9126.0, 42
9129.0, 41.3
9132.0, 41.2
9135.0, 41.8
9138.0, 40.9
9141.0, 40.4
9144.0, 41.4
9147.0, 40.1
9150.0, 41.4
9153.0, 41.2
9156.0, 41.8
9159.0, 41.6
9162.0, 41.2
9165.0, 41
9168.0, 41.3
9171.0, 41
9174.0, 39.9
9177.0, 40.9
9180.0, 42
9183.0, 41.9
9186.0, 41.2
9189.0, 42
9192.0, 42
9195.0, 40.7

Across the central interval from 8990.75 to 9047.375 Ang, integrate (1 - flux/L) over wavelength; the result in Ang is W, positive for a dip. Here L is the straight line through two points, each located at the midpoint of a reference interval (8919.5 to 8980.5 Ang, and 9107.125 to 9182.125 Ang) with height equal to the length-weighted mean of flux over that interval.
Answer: 1.0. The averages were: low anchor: 40.3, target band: 39.9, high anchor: 41.2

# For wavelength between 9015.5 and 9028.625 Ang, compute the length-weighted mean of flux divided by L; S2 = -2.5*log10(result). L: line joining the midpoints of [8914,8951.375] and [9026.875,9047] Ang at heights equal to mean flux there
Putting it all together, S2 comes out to 0.04 mag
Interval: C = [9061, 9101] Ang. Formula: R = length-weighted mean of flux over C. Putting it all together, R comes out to 40.6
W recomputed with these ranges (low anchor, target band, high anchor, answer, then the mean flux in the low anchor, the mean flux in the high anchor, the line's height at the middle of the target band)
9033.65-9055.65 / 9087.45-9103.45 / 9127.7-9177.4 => 0.2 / 40.8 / 41.1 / 40.9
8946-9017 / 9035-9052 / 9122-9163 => -0.1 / 40.1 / 41.3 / 40.6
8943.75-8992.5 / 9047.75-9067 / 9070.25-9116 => -0.1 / 40.4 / 40.7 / 40.6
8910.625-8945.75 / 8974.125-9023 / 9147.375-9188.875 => 0.9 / 40.4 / 41.3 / 40.6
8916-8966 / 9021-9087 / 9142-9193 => 0.2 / 40.4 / 41.3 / 40.8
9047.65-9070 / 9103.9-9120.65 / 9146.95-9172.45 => 0.0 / 40.8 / 41.2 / 41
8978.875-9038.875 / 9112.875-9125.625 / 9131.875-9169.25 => -0.1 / 39.9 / 41.2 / 40.9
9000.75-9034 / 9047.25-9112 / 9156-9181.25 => -0.6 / 39.7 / 41.1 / 40.3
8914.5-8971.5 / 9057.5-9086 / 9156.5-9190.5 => -0.1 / 40.3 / 41.3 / 40.9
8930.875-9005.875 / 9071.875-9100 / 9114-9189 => 0.3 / 40.2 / 41.2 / 40.9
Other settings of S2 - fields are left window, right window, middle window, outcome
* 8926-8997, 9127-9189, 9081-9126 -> 0.01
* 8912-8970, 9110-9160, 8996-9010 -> 0.03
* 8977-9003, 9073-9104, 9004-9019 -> 0.02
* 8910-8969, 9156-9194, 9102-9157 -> 0.00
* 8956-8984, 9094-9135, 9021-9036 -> 0.02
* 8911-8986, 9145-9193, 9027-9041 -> 0.00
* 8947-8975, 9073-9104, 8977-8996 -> 0.00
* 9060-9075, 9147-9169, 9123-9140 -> -0.01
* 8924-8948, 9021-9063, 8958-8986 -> 0.00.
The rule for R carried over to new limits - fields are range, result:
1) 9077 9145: 40.9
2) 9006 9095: 40.3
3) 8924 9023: 40.1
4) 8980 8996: 40.6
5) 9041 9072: 40.8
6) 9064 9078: 40.8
